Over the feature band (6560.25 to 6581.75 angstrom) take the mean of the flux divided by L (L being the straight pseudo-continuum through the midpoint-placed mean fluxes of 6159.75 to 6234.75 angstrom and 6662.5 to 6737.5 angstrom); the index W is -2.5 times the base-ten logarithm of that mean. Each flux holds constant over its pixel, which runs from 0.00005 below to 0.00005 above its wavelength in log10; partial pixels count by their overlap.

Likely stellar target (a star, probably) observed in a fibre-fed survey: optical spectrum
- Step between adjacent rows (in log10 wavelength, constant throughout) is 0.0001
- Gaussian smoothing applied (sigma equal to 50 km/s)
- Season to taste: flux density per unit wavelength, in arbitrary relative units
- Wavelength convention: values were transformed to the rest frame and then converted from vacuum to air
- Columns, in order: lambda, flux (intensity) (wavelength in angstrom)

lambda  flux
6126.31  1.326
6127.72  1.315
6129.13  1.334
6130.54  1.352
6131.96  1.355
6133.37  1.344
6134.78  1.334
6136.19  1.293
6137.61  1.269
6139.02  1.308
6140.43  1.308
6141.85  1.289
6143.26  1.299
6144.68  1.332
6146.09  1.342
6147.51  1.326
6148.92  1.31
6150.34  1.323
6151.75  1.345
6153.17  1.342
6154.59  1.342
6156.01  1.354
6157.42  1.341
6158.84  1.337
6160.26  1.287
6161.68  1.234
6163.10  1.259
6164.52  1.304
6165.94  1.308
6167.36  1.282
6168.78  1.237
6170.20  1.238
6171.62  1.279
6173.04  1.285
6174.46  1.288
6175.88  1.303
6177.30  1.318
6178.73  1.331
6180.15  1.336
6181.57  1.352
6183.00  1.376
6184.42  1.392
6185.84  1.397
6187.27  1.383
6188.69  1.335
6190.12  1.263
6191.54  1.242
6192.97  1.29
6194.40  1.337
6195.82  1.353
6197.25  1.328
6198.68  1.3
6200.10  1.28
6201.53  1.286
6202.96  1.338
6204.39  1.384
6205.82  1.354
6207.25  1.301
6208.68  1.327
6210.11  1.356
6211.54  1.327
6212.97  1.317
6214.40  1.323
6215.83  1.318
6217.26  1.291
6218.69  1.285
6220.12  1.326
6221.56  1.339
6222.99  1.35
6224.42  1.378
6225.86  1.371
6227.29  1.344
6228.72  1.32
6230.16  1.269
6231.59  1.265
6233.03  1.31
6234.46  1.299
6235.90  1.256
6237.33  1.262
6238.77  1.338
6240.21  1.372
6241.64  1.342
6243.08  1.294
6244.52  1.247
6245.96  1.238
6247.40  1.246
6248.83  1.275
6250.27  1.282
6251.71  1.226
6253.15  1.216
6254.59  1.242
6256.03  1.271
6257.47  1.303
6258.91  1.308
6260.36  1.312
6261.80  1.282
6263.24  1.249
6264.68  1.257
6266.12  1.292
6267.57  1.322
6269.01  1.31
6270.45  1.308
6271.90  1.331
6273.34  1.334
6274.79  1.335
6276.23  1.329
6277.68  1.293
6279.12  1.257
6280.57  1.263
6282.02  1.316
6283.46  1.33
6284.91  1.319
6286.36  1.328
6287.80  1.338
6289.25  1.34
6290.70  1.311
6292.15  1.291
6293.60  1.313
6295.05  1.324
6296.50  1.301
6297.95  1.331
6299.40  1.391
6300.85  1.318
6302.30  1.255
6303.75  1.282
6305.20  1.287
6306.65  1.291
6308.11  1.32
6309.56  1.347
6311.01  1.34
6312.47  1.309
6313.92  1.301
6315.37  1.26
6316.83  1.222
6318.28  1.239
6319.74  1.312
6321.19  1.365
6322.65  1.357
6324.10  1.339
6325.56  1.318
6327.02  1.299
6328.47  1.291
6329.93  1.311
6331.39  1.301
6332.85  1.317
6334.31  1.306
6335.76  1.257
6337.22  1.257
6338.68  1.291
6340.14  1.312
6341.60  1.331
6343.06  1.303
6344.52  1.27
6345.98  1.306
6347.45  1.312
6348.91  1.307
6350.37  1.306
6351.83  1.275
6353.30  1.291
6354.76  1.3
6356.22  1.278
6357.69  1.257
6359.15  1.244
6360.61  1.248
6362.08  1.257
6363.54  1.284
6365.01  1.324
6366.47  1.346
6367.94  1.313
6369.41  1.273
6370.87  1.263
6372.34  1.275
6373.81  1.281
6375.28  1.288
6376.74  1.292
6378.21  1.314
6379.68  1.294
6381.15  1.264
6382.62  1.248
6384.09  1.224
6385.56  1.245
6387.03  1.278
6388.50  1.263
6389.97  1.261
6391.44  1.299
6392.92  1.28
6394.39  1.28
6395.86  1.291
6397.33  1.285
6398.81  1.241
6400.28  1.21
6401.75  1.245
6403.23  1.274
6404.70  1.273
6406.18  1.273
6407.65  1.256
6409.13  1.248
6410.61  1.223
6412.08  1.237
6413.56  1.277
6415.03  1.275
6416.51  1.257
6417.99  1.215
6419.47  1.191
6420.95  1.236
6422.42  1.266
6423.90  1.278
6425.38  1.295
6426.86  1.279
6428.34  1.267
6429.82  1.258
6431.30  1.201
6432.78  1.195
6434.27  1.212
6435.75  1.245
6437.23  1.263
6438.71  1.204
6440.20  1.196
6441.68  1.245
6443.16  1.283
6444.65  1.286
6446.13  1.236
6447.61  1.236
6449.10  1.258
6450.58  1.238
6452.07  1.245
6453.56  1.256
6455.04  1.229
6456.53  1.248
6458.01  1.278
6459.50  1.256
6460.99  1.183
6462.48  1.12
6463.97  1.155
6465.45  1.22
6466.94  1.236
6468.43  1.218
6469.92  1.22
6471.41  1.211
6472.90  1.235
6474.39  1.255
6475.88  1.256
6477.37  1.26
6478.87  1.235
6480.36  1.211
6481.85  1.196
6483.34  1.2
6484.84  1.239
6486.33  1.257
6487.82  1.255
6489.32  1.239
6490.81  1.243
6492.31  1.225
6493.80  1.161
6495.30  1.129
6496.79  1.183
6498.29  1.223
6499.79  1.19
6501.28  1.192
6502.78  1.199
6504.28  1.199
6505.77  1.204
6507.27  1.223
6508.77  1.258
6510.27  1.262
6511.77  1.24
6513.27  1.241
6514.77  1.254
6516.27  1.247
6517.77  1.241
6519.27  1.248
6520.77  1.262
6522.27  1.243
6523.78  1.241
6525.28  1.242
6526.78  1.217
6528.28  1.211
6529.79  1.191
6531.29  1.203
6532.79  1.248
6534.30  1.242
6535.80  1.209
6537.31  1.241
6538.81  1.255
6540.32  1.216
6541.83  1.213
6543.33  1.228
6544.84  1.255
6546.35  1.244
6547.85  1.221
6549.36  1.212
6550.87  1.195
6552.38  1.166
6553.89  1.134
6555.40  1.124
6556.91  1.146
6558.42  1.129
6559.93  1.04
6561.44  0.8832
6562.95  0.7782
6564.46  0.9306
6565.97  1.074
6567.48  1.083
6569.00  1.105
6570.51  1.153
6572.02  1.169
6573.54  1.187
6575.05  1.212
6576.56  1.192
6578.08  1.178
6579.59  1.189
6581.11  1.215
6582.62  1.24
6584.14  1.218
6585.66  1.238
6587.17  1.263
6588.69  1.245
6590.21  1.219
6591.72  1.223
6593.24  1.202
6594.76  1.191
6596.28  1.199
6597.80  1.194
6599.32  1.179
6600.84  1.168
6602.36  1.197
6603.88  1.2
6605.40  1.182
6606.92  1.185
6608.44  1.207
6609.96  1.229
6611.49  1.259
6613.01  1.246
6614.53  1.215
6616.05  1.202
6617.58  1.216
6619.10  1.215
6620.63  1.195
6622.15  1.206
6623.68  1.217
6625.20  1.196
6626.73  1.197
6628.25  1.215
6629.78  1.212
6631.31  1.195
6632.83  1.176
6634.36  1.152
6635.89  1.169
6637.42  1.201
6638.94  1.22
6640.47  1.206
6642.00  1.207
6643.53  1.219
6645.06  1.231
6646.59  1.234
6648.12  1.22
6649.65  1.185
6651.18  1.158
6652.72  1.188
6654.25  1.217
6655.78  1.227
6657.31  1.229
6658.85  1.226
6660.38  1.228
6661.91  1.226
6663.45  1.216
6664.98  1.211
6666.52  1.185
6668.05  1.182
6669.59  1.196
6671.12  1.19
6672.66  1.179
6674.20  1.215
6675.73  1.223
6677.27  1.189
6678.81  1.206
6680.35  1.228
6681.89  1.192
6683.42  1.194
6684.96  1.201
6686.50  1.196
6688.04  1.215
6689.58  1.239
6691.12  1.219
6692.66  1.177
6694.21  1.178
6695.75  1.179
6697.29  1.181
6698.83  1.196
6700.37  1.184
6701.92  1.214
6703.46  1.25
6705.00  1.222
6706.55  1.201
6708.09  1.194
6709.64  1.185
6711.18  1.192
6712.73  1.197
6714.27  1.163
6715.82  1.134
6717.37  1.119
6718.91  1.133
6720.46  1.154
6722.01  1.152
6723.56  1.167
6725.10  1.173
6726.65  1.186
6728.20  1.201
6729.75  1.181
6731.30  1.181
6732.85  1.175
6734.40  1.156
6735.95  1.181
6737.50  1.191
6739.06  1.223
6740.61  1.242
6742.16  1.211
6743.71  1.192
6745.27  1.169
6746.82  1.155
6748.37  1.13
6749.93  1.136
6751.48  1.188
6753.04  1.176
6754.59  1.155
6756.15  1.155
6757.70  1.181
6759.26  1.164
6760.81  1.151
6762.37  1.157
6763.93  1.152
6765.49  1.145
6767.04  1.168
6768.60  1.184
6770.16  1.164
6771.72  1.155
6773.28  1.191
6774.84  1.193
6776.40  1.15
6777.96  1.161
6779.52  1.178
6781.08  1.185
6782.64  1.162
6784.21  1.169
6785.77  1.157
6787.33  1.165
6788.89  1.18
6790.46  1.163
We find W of 0.12 mag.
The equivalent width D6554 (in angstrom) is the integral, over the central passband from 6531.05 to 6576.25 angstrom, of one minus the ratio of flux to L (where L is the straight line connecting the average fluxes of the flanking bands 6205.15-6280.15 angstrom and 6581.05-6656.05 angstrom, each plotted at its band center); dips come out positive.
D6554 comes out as 2.7 angstrom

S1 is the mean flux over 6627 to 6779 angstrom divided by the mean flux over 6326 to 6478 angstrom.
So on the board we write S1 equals 0.94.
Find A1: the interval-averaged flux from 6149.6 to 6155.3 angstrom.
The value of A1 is 1.34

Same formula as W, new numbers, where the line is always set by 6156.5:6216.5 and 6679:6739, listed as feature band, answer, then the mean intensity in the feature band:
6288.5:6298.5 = -0.022 mag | 1.31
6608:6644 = 0.000 mag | 1.21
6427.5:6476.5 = 0.016 mag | 1.23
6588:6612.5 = 0.008 mag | 1.21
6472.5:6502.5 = 0.020 mag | 1.22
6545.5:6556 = 0.035 mag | 1.19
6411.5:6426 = 0.005 mag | 1.25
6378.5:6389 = 0.004 mag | 1.26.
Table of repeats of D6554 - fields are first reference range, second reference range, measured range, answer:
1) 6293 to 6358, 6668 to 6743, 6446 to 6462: 0.3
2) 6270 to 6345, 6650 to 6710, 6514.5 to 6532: 0.2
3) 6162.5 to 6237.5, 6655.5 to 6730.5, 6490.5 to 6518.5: 0.6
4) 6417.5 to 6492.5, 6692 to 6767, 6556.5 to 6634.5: 2.1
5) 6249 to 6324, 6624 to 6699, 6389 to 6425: 0.3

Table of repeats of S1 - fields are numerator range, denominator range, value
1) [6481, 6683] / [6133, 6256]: 0.91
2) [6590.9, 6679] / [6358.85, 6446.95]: 0.96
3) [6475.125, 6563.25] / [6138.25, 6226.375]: 0.91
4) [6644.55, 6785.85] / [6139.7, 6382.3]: 0.91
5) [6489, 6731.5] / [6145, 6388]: 0.92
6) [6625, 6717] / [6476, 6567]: 1.01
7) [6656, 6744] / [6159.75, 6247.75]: 0.91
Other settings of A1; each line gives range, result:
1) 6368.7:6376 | 1.28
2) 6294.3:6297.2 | 1.31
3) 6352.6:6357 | 1.29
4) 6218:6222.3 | 1.32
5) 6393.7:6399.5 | 1.27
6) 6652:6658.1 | 1.22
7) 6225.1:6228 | 1.36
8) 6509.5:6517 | 1.25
